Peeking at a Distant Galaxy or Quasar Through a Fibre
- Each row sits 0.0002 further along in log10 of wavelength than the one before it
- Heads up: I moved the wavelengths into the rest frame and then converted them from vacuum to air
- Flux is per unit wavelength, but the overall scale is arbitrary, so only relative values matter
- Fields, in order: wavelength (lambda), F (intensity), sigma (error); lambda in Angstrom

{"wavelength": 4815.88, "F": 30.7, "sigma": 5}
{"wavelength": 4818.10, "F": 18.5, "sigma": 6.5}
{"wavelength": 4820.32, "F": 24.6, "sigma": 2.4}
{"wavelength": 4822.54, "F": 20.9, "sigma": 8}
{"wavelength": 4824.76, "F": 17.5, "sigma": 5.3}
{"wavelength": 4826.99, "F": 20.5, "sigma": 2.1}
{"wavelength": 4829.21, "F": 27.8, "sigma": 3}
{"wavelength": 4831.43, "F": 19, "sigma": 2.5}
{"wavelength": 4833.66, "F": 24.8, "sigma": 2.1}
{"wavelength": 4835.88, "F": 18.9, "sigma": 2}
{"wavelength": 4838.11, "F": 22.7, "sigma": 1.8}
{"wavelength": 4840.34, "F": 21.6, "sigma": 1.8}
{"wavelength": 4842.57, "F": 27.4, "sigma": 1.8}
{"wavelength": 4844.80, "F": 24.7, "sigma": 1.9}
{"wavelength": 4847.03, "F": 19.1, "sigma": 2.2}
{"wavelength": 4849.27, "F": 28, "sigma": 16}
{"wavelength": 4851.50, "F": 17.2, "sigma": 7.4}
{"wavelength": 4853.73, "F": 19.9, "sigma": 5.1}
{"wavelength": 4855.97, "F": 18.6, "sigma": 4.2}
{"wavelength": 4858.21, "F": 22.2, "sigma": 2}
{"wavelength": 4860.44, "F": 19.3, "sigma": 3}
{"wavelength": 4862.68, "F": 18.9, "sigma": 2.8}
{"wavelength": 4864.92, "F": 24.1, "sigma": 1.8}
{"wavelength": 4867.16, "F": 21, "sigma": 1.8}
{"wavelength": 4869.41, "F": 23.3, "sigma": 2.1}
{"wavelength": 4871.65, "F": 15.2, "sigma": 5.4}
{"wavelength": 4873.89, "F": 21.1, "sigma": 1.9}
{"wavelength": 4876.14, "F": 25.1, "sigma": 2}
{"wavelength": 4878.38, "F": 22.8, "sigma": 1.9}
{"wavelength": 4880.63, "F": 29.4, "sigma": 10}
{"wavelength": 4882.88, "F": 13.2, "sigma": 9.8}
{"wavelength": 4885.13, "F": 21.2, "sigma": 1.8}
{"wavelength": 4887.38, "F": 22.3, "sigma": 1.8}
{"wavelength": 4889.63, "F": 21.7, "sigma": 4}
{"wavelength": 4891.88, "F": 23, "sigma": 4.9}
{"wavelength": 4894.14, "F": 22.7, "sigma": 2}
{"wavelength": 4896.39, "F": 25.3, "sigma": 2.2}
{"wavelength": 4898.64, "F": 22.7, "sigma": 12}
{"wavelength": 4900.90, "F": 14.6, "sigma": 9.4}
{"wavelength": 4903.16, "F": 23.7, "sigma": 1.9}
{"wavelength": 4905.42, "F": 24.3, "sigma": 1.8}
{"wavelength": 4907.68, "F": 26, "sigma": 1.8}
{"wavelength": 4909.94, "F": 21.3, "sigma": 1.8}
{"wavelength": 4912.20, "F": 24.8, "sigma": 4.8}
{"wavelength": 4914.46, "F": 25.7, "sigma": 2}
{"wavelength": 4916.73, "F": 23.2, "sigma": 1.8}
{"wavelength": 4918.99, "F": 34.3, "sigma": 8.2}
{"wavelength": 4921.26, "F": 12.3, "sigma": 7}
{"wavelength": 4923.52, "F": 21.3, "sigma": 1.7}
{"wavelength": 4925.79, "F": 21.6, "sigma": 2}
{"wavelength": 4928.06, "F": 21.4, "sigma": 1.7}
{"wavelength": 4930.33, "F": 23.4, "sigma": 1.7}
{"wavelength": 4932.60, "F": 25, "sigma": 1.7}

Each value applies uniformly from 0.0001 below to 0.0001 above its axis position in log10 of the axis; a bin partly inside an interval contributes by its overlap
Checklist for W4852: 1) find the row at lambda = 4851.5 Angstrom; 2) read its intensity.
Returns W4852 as 17.2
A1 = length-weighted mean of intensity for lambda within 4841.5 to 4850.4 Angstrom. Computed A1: 24.8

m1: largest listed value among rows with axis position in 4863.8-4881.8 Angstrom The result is 29.4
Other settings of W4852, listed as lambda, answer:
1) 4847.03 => 19.1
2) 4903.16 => 23.7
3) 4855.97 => 18.6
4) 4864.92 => 24.1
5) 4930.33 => 23.4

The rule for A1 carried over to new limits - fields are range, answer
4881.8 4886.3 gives 17.3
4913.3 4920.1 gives 27.7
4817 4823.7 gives 21.3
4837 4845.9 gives 24.1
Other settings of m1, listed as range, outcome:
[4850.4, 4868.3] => 24.1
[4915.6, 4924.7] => 34.3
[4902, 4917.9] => 26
